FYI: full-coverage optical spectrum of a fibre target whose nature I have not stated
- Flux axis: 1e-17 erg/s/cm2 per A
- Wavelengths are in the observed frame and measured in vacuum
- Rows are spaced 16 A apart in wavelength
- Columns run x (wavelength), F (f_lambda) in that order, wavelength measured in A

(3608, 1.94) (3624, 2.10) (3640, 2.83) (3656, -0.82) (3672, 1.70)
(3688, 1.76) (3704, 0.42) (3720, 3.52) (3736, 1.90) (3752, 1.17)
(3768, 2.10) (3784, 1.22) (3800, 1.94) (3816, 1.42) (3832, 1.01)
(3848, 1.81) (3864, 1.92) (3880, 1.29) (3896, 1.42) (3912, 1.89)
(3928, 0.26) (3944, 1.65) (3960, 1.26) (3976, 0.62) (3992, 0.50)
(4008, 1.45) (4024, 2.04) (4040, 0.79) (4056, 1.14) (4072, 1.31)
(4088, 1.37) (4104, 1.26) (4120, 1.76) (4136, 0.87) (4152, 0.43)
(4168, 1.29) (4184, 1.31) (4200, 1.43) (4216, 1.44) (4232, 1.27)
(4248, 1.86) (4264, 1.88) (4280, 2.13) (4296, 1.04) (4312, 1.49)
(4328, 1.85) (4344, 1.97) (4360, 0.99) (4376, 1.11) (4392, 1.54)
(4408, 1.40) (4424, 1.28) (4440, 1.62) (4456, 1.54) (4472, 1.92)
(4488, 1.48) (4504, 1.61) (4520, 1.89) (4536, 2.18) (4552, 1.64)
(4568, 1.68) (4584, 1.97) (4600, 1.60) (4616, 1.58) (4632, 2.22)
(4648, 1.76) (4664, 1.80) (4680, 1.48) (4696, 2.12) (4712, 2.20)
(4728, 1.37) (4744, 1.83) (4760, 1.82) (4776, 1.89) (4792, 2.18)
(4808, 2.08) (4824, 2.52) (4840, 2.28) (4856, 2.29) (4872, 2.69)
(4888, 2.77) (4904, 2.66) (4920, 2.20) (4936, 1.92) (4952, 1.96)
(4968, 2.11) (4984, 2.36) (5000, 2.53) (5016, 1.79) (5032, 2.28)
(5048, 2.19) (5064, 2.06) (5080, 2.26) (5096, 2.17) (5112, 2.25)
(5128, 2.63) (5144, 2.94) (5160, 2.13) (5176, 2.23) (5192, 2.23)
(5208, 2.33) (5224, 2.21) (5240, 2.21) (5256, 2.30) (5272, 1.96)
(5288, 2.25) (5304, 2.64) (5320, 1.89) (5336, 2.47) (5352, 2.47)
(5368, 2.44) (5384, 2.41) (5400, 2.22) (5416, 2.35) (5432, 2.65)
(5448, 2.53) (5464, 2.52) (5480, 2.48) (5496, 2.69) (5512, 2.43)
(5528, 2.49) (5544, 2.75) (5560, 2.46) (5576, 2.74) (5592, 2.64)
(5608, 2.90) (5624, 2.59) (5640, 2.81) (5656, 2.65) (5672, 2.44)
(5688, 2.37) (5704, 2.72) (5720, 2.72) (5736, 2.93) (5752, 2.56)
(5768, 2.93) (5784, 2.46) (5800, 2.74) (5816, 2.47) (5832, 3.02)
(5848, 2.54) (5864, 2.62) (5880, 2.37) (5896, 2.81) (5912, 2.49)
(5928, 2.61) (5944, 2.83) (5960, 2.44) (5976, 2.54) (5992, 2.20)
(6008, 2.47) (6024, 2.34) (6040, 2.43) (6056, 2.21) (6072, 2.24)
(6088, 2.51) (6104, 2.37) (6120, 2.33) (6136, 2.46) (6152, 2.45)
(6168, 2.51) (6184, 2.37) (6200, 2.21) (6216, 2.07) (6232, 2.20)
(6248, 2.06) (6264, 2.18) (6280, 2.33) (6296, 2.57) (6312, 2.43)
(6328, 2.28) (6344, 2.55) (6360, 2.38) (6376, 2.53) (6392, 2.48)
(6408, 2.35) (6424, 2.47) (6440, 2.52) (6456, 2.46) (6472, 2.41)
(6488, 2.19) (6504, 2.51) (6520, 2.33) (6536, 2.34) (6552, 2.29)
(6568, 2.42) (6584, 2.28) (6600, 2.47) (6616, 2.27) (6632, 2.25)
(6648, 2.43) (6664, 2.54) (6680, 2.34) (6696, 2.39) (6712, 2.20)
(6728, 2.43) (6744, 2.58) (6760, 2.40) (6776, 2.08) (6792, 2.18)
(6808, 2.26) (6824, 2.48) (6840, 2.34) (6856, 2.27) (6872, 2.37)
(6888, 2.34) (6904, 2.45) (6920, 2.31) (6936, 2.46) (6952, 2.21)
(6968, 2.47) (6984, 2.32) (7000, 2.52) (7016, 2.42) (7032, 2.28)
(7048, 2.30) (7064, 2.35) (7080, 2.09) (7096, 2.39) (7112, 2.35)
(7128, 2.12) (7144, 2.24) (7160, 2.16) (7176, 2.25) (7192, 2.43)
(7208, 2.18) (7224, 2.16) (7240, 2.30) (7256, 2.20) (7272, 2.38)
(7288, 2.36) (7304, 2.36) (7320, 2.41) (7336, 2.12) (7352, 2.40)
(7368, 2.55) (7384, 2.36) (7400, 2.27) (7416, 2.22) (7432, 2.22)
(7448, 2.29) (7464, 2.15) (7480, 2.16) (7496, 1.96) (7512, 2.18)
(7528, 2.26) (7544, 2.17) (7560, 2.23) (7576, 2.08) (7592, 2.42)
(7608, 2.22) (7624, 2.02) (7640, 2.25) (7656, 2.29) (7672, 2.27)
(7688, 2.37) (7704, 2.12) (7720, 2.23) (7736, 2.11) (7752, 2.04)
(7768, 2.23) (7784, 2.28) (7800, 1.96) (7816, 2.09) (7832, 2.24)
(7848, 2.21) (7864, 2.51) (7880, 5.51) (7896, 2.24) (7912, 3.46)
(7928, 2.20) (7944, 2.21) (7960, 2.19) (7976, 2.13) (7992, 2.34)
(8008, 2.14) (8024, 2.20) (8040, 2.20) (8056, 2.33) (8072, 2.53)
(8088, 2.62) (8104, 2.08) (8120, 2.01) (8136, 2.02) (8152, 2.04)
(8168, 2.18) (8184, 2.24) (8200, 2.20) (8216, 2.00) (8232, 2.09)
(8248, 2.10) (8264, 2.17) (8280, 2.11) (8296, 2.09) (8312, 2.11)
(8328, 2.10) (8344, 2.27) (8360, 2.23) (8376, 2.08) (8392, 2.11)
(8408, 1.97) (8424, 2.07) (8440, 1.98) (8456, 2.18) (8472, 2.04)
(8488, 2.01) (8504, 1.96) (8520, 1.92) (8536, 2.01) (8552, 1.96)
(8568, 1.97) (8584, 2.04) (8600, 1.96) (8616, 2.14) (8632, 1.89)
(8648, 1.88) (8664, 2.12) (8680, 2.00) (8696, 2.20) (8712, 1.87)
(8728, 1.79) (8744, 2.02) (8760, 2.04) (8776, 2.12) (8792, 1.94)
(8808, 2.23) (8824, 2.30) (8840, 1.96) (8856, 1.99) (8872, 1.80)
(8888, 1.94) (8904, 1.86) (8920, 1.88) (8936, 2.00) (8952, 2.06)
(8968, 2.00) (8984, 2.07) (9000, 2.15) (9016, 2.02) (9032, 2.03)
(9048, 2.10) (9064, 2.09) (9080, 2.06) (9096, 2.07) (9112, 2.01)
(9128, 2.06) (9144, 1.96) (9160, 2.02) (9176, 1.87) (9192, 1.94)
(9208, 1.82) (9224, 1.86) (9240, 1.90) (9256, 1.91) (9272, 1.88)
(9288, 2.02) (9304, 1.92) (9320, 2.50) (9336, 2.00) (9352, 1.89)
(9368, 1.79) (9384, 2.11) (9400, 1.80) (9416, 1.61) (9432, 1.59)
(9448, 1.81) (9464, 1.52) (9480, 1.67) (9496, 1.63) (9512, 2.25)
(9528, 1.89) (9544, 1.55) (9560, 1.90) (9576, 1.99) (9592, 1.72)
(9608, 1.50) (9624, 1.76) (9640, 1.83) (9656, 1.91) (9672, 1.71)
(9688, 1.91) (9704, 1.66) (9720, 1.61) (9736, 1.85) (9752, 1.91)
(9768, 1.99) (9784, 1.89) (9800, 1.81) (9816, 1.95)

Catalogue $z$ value 0.20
